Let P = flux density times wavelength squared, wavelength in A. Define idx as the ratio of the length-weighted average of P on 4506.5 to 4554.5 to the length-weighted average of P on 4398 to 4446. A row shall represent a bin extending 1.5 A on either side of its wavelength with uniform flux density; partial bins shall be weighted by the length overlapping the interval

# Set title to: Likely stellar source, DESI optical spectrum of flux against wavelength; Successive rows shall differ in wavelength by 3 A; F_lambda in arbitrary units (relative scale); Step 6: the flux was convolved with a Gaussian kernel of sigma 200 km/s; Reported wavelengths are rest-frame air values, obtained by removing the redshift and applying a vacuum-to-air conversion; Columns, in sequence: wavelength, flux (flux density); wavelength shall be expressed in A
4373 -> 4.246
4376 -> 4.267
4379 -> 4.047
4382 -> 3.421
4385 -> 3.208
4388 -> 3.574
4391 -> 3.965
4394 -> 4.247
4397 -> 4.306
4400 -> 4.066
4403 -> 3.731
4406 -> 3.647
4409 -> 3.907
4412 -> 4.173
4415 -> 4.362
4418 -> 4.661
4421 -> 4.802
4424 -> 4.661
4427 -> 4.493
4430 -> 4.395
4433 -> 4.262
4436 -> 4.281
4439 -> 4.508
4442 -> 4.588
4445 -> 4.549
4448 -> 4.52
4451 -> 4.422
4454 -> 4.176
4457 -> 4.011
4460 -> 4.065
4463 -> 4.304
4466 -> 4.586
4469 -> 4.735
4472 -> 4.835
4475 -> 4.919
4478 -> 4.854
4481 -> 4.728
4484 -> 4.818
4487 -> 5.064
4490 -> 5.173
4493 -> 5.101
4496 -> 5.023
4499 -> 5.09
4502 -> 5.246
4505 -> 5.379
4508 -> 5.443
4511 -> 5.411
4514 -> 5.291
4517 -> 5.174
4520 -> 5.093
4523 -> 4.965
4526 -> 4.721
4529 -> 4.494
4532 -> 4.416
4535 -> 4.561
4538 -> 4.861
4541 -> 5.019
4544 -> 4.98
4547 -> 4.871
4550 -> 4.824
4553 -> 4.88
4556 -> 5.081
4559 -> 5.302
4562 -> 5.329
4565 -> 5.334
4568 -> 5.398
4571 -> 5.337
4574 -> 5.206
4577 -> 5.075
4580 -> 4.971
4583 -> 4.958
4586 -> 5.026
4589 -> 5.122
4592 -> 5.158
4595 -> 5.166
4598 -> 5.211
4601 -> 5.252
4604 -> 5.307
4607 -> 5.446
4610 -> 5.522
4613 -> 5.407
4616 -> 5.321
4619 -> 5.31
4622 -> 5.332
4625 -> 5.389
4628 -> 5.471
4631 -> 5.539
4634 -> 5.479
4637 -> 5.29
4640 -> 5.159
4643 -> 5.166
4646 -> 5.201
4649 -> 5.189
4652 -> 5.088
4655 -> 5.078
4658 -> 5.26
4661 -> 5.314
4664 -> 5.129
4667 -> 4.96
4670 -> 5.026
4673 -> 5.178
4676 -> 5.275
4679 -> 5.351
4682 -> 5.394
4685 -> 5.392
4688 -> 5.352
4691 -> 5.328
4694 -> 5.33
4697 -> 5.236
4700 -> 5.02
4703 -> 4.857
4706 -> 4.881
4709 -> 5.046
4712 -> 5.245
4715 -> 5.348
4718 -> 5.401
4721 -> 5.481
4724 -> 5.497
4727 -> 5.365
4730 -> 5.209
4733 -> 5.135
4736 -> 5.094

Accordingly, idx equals 1.2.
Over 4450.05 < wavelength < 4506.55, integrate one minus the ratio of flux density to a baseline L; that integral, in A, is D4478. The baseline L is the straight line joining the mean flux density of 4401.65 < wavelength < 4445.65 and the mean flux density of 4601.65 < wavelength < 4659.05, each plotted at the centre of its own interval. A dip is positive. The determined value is -2.1 A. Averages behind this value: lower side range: 4.33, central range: 4.77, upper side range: 5.31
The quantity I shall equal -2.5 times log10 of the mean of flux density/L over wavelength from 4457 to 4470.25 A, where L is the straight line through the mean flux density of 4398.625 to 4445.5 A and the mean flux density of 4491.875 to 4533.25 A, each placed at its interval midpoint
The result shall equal 0.07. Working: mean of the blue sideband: 4.31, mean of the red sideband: 5.06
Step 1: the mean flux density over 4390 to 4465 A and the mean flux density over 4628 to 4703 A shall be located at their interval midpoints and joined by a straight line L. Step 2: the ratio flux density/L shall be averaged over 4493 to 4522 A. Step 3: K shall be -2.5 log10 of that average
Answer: -0.14 mag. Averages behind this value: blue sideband 4.29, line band 5.23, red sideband 5.24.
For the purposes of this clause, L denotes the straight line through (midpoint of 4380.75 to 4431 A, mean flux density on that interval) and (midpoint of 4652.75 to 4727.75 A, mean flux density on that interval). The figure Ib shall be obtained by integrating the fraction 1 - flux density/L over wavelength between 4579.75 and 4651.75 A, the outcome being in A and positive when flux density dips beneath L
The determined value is -4.9 A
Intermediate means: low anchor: 4.1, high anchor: 5.23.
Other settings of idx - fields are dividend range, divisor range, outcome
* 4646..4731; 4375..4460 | 1.41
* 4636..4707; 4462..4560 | 1.12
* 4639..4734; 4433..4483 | 1.28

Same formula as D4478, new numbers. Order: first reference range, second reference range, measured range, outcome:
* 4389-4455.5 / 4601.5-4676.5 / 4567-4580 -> -0.6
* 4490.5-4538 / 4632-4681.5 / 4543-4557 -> 0.4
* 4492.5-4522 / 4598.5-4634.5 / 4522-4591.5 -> 4.1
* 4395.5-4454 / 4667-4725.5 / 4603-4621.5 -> -1.6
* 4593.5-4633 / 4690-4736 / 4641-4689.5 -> 0.7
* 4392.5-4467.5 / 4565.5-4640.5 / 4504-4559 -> -1.2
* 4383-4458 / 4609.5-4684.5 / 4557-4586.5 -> -1.7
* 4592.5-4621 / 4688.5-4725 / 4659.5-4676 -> 0.4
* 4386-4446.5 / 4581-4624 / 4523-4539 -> 0.8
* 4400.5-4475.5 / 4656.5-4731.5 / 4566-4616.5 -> -3.5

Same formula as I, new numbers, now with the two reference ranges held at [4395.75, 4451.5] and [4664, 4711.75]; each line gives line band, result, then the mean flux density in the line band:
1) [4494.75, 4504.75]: -0.13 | 5.15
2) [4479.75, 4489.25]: -0.09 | 4.9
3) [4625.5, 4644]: -0.07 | 5.36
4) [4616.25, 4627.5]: -0.08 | 5.35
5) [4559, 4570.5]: -0.12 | 5.35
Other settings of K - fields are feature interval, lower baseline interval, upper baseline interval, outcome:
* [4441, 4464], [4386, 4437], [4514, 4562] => 0.025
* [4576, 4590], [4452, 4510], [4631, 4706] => 0.002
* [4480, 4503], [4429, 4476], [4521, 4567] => -0.087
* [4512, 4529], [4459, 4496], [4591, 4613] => -0.010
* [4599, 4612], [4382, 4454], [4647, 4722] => -0.098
